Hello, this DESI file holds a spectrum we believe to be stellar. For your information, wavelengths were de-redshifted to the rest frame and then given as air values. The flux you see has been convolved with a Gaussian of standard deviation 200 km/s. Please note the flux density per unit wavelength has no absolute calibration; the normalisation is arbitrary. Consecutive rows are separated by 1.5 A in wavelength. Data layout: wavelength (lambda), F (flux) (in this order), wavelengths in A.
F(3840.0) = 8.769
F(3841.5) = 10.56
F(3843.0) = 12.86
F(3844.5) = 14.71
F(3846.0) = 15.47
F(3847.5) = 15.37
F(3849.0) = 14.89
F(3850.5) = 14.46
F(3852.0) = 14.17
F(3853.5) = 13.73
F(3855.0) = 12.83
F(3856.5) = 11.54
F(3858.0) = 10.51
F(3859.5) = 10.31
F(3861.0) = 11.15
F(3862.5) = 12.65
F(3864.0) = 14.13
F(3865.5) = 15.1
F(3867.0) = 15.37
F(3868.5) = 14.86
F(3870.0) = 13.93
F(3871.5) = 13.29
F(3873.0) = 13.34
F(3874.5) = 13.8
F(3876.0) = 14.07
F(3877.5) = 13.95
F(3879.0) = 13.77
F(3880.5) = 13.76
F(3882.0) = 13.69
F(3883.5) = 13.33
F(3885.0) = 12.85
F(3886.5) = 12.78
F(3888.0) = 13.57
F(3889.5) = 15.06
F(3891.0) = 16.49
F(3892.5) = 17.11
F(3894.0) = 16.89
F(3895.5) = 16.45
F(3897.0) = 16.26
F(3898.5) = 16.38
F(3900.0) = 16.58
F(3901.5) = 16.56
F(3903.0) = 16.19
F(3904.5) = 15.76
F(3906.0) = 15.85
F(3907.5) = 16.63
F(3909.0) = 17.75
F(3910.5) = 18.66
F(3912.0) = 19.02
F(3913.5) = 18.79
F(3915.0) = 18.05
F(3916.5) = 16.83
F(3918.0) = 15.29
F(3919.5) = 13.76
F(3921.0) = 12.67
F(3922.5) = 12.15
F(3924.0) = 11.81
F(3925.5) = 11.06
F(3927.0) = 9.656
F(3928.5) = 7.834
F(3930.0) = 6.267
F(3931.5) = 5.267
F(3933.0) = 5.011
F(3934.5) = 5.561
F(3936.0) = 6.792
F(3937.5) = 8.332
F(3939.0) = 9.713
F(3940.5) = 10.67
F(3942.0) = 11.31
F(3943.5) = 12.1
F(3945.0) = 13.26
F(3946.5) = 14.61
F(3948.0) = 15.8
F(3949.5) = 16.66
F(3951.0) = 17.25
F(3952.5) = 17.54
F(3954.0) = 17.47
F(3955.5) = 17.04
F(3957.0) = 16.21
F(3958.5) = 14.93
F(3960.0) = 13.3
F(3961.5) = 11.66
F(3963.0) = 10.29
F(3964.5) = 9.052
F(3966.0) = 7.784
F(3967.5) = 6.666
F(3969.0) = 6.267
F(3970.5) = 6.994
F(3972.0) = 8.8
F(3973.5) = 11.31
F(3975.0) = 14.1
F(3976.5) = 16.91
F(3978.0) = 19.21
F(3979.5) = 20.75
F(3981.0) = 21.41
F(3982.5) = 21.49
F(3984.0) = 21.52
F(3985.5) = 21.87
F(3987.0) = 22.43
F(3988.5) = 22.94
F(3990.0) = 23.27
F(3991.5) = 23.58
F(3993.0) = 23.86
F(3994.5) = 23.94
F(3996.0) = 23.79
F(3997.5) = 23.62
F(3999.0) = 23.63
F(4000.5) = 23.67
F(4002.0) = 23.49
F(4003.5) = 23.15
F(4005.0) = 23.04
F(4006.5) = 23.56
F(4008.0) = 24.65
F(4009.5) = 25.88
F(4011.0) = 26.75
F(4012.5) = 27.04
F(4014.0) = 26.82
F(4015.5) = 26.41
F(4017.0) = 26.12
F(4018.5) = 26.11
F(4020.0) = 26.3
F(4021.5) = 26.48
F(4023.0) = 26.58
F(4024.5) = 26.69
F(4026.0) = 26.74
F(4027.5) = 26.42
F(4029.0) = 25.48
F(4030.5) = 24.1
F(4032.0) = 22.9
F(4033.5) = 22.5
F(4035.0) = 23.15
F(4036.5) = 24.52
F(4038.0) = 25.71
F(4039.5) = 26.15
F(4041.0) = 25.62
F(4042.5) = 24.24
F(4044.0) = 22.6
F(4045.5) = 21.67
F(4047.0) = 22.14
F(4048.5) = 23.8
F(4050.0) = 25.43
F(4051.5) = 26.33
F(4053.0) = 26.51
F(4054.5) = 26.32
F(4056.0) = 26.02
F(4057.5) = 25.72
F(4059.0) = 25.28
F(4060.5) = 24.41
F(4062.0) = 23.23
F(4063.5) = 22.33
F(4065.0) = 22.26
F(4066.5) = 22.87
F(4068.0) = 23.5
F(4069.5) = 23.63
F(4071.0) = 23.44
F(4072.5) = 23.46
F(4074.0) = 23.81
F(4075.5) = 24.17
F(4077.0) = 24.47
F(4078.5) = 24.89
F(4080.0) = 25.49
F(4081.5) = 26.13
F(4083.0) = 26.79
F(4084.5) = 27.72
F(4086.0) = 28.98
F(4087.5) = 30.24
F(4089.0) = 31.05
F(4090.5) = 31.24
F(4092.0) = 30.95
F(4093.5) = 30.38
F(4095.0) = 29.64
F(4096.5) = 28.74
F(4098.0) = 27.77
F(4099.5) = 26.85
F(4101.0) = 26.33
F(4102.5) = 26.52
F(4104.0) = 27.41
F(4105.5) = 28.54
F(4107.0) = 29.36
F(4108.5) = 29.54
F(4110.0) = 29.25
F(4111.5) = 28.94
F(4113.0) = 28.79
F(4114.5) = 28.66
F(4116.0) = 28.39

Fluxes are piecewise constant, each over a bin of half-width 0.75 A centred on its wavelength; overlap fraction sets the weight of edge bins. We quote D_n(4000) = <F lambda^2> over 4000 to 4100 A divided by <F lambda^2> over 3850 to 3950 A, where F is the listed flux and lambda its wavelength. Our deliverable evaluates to 2.0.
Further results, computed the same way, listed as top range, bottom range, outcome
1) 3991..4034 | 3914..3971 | 2.21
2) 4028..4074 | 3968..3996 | 1.36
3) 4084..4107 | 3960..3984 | 2.33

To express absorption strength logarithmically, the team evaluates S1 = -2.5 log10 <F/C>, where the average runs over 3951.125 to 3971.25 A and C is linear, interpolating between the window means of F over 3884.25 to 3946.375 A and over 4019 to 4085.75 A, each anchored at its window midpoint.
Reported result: 0.37 mag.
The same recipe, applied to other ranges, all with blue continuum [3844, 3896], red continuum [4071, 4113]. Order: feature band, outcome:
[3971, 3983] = 0.25 mag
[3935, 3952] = 0.44 mag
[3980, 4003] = -0.07 mag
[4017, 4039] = -0.07 mag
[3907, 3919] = -0.06 mag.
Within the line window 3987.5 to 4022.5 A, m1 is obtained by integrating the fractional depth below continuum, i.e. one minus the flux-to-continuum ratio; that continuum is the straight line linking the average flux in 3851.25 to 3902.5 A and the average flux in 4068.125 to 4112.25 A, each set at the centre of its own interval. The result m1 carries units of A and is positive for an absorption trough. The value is -4.1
